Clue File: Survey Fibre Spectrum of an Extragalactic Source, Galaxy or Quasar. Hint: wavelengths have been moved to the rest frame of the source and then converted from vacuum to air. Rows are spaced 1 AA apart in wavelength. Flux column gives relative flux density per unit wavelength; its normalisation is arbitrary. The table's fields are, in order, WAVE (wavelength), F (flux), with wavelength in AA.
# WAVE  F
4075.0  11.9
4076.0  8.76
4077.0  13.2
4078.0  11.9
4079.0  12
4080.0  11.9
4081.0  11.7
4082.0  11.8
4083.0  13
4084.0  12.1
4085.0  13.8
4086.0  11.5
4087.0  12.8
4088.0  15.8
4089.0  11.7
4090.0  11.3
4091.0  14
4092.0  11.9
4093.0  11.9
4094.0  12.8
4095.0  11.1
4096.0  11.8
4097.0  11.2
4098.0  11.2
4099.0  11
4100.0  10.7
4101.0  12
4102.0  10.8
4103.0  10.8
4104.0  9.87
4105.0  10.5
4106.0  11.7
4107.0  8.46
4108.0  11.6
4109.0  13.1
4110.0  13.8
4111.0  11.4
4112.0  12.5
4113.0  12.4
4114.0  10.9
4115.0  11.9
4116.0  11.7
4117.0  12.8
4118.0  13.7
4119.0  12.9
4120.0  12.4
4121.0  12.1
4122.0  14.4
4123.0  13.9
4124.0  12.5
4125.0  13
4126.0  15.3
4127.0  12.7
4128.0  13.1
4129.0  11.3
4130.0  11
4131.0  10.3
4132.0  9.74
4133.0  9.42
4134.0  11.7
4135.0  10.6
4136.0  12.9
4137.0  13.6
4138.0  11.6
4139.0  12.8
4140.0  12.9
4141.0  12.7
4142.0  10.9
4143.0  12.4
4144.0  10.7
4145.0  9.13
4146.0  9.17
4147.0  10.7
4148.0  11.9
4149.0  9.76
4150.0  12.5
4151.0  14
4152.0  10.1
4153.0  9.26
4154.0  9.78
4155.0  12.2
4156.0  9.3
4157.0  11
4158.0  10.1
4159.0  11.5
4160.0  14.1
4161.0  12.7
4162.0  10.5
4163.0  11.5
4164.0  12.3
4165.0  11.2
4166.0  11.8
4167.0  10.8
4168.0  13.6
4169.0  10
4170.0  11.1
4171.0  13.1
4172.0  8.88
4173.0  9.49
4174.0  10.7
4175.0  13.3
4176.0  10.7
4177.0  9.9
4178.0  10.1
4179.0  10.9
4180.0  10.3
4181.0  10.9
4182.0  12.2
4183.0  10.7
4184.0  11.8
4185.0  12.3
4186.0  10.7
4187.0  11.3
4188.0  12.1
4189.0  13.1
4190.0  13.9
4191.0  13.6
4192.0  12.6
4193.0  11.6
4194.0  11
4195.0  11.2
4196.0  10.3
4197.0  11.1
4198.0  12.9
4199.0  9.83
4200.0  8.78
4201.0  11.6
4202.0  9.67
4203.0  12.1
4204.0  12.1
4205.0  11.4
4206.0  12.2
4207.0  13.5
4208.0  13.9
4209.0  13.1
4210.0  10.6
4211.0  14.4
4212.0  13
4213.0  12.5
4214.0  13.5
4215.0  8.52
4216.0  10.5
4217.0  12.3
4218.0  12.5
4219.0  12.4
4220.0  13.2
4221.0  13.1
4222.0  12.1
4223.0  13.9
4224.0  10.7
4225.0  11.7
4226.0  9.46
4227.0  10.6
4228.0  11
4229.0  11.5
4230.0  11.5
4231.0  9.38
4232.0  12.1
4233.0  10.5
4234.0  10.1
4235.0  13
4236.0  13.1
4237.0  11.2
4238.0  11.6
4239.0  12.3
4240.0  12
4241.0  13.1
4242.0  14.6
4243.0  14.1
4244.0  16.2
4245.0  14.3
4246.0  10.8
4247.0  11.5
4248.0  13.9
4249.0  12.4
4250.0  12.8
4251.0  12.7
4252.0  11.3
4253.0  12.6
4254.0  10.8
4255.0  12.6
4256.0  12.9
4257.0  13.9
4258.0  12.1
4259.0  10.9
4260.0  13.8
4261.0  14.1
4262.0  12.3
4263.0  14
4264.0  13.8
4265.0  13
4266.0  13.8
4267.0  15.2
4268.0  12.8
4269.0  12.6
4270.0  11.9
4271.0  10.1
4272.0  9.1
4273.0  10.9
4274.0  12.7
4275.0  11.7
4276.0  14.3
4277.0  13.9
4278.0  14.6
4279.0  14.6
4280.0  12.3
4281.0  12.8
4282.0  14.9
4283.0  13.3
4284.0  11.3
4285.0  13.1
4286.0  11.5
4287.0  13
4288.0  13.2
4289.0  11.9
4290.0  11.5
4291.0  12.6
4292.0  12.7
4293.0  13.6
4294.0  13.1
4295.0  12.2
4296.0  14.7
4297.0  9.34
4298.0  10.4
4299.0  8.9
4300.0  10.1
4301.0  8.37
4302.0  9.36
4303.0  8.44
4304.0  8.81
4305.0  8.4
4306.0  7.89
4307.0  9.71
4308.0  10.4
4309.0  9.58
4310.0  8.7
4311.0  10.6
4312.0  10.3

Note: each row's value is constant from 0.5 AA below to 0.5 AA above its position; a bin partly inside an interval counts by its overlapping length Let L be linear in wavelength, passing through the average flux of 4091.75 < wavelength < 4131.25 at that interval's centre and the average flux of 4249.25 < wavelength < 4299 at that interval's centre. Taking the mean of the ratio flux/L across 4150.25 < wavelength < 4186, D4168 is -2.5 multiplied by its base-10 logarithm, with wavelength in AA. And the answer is 0.09 mag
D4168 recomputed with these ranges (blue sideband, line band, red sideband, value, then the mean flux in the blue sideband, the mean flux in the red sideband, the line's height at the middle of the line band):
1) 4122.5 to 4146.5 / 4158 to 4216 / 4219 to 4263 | 0.04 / 11.8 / 12.3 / 12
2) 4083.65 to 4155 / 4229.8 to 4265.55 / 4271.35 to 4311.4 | -0.09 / 11.8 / 11.5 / 11.6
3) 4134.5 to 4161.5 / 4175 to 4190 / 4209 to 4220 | 0.04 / 11.4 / 12.1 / 11.8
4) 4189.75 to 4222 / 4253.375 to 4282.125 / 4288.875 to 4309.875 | -0.17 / 12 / 10.5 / 11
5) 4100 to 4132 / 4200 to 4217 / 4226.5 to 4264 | 0.03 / 12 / 12.4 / 12.3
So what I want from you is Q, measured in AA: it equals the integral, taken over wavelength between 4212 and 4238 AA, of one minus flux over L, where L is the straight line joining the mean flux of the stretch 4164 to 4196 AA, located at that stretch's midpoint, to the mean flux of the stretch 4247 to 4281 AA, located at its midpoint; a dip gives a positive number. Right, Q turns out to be 1.0 AA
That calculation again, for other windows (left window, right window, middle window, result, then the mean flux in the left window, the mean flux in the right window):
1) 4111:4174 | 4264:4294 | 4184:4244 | 1.5 AA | 11.7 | 12.7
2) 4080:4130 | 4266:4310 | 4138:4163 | 1.6 AA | 12.2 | 11.7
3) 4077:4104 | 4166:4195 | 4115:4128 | -1.4 AA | 12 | 11.5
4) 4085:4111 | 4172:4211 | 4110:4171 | -0.6 AA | 11.8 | 11.5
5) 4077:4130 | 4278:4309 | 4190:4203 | 0.5 AA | 12.2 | 11.4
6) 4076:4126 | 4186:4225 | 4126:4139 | 0.4 AA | 12.1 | 12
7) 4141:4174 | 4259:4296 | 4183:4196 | -0.4 AA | 11.1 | 12.8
